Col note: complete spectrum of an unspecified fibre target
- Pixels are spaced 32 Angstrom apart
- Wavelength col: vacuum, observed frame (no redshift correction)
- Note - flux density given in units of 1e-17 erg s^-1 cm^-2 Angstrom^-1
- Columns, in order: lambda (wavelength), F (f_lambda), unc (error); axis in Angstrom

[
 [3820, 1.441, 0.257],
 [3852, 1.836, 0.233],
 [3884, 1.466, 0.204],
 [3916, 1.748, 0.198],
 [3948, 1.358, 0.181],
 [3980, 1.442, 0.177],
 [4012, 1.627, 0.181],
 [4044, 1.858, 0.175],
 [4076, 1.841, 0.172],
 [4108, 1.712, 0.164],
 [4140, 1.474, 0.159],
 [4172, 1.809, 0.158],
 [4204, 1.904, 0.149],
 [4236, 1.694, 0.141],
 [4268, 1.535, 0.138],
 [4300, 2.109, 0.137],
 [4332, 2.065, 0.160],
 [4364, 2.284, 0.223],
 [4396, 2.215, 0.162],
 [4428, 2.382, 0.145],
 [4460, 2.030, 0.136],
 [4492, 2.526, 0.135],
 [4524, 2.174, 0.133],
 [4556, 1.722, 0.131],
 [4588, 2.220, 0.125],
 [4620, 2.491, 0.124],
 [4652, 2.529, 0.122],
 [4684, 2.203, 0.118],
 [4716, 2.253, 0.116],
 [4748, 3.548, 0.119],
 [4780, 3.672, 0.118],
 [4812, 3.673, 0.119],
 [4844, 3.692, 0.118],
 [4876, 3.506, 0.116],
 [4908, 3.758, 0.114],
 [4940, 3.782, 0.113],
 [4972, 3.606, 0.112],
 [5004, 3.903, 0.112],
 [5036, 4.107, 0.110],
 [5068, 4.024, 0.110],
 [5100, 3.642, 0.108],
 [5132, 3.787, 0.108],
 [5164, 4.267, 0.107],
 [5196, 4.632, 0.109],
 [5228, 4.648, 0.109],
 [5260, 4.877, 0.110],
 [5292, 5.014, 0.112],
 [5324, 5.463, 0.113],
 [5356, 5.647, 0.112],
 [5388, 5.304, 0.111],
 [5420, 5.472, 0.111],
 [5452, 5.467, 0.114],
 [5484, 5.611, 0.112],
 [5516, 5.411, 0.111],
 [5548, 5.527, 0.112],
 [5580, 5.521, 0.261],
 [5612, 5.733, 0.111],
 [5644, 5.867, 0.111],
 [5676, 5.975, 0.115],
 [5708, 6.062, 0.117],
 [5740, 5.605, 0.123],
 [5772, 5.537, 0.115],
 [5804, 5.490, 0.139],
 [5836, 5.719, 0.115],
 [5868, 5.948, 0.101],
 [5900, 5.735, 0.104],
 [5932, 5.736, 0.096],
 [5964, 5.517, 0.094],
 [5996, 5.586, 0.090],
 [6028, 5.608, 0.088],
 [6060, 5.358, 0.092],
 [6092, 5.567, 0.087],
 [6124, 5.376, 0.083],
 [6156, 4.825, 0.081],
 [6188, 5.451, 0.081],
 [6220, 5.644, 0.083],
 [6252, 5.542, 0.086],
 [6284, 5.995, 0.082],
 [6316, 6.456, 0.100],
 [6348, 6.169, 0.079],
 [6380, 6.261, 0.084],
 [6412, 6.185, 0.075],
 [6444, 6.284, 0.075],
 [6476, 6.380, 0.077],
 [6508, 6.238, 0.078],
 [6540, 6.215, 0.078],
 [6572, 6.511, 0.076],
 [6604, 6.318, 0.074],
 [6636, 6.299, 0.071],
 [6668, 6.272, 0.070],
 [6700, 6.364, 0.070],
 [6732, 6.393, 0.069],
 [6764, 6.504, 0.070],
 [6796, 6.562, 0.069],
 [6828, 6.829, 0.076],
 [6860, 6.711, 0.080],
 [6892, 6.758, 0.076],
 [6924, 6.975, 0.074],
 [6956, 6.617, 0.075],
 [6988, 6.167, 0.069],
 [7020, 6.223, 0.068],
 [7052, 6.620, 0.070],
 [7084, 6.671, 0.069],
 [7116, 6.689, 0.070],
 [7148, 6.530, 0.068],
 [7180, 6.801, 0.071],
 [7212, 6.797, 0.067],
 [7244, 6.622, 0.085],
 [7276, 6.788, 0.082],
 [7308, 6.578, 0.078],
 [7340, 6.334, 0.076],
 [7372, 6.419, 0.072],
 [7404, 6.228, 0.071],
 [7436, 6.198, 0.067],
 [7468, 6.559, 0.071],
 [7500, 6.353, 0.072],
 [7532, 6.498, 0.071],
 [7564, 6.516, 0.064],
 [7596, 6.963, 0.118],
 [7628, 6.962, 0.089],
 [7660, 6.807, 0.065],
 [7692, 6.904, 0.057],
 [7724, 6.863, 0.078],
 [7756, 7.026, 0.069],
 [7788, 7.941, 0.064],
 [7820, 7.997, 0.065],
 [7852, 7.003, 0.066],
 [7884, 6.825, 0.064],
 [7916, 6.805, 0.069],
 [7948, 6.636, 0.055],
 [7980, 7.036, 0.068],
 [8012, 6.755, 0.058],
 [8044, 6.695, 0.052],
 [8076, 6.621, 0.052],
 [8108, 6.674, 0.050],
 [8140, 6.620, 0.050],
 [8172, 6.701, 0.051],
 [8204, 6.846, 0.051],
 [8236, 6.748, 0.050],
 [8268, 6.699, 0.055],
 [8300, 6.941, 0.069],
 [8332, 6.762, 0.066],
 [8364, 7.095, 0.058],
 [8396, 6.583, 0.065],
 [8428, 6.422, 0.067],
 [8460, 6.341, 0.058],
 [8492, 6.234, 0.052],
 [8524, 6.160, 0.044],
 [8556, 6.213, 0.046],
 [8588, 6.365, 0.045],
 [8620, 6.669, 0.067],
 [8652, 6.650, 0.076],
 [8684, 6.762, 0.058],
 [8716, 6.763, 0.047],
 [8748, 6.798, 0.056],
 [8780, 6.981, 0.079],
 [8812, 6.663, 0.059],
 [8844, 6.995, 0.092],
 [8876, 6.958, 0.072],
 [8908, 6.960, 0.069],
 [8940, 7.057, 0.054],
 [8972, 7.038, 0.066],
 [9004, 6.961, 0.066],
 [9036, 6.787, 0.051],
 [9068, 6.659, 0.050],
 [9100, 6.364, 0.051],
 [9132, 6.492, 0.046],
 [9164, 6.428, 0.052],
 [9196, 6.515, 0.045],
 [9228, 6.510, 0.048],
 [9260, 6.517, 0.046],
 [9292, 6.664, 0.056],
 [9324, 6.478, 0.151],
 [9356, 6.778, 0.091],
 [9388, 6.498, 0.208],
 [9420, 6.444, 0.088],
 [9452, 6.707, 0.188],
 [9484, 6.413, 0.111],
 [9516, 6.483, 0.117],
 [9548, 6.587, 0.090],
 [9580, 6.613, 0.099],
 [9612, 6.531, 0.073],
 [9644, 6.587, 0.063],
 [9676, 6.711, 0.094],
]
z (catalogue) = 0.188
